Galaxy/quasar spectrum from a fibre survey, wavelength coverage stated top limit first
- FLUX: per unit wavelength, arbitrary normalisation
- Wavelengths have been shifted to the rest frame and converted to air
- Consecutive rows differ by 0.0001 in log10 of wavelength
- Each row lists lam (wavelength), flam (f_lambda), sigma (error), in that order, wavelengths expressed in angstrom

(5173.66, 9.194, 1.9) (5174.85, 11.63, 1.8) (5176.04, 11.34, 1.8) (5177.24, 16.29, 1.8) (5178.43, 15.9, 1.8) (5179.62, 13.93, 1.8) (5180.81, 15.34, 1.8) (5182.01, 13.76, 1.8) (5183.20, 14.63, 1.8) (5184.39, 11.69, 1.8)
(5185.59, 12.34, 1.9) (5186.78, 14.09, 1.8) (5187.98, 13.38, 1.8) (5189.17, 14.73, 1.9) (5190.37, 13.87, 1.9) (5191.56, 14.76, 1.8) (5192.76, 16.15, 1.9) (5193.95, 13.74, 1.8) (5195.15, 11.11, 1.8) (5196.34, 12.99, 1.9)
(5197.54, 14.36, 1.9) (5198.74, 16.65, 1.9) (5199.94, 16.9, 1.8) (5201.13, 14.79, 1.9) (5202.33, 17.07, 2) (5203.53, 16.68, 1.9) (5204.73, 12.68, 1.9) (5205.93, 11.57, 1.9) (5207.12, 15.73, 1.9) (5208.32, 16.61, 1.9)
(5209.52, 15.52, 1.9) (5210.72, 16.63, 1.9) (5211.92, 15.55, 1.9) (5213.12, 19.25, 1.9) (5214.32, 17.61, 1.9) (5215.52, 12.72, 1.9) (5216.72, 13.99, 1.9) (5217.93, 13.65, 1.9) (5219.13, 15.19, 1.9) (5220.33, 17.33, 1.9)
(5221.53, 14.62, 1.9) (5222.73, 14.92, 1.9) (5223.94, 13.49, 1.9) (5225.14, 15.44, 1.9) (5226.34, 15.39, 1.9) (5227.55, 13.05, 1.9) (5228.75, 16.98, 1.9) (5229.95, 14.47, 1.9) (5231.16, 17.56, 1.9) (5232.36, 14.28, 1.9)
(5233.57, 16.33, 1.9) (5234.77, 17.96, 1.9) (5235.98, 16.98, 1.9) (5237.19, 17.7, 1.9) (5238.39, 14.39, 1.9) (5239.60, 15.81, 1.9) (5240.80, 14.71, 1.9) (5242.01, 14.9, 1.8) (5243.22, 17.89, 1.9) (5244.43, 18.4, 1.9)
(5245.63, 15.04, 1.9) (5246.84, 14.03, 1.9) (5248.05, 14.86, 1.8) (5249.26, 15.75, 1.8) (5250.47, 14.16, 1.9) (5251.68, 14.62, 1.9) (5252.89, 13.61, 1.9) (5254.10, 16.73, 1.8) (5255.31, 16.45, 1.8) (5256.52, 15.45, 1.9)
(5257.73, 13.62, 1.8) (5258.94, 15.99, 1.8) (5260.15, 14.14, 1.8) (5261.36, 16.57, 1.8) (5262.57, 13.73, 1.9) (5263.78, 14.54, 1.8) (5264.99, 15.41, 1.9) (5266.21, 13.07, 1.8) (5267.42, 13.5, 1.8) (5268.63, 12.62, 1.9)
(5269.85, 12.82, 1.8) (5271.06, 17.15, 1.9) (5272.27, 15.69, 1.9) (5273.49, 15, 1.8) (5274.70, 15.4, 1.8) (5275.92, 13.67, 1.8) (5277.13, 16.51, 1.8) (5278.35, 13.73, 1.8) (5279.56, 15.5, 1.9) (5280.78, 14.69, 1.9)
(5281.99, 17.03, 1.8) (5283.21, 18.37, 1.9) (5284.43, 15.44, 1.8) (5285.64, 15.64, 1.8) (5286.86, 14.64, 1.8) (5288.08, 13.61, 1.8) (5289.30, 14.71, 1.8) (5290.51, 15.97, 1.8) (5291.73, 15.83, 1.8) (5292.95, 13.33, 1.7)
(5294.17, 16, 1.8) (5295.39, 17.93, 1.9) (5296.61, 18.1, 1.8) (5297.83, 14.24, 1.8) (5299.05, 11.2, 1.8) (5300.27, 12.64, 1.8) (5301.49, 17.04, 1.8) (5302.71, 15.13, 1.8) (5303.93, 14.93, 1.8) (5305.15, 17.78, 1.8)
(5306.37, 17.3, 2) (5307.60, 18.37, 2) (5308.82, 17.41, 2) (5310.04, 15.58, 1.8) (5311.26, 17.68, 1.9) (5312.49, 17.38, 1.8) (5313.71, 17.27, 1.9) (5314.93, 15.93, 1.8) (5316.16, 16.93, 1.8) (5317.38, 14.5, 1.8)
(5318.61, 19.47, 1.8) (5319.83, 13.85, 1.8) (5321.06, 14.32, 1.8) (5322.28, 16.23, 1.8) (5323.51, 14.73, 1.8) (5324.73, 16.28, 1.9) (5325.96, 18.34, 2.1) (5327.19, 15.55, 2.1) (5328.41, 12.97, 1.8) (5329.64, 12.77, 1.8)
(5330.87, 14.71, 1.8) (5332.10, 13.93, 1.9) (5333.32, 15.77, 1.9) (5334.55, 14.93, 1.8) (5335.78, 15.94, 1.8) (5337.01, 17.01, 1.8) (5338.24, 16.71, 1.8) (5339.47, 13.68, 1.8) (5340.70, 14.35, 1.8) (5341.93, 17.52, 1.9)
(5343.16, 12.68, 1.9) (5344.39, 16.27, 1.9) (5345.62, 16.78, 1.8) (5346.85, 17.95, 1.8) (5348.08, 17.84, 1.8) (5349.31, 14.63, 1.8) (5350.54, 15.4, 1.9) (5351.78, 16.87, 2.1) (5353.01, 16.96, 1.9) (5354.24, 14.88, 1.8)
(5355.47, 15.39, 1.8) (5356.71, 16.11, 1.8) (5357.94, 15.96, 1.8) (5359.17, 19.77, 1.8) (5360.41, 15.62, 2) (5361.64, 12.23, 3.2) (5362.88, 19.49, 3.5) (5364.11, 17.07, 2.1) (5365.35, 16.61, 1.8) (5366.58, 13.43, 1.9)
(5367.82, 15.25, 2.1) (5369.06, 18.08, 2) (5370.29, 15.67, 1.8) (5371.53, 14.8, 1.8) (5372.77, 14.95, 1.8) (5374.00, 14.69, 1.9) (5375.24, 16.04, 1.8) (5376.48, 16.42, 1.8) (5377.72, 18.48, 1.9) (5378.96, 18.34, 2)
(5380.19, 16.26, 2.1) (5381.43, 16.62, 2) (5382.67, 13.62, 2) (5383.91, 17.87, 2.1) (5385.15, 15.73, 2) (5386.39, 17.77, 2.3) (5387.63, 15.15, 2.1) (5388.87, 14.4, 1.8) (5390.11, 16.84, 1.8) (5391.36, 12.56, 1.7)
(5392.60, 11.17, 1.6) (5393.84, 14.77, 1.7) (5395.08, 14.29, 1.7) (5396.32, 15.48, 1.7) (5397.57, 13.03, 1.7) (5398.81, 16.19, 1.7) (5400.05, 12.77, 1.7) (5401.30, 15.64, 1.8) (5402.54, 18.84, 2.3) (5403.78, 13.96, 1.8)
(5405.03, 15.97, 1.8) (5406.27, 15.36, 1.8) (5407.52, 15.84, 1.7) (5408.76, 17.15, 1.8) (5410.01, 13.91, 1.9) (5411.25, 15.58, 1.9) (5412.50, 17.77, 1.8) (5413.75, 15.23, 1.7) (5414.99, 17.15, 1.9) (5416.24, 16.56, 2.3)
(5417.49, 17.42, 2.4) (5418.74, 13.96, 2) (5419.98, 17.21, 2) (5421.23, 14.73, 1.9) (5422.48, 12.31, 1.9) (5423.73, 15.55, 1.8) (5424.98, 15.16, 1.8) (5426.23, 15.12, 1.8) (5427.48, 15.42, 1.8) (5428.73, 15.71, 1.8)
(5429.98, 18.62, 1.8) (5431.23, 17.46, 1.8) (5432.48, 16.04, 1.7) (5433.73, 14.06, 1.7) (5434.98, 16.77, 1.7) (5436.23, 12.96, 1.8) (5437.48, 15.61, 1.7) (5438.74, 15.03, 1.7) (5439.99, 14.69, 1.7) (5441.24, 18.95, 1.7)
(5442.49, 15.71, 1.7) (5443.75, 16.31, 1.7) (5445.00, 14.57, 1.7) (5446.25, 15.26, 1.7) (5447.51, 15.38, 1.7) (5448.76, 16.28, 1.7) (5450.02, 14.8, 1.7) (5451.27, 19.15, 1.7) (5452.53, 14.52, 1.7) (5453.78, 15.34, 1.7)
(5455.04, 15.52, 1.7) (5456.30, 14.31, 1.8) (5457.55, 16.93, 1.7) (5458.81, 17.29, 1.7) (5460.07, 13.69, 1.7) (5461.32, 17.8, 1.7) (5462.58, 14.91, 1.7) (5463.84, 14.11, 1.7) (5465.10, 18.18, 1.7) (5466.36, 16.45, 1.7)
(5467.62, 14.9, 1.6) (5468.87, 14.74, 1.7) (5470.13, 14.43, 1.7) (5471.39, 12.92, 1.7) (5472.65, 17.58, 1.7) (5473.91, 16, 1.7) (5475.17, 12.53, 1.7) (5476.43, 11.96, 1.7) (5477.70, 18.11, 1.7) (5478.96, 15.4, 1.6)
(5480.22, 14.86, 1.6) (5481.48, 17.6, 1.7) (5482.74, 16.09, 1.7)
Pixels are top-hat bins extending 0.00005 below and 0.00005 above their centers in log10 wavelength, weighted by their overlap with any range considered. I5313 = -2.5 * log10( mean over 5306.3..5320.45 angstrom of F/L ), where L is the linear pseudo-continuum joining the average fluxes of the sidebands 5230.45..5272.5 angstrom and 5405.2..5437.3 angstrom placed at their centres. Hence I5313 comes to -0.09 mag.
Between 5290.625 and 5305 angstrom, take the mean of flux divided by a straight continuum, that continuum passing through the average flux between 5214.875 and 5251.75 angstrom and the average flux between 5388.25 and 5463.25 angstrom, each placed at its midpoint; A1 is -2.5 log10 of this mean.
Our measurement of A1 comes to 0.01 mag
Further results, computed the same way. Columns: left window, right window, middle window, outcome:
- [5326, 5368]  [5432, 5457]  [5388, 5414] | 0.04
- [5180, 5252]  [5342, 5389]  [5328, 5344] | 0.07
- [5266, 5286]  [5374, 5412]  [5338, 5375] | -0.04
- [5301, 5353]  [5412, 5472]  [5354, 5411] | 0.01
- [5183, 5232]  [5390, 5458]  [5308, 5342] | -0.04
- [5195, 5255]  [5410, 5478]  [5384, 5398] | 0.06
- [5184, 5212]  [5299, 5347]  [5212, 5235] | -0.05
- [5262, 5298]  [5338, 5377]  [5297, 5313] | -0.04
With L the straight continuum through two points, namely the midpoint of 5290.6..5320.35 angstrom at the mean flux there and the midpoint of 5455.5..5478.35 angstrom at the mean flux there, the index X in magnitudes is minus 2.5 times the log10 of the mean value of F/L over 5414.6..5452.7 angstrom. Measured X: -0.02 mag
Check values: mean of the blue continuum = 16.1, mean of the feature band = 15.8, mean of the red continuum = 15.4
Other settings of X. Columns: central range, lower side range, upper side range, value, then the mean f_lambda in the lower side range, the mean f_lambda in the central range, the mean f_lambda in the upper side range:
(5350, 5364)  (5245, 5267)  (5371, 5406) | -0.066 mag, 14.9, 16.3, 15.5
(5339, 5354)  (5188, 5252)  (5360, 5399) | -0.027 mag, 15.3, 15.9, 15.6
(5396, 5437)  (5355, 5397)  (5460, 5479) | -0.003 mag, 15.8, 15.6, 15.3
